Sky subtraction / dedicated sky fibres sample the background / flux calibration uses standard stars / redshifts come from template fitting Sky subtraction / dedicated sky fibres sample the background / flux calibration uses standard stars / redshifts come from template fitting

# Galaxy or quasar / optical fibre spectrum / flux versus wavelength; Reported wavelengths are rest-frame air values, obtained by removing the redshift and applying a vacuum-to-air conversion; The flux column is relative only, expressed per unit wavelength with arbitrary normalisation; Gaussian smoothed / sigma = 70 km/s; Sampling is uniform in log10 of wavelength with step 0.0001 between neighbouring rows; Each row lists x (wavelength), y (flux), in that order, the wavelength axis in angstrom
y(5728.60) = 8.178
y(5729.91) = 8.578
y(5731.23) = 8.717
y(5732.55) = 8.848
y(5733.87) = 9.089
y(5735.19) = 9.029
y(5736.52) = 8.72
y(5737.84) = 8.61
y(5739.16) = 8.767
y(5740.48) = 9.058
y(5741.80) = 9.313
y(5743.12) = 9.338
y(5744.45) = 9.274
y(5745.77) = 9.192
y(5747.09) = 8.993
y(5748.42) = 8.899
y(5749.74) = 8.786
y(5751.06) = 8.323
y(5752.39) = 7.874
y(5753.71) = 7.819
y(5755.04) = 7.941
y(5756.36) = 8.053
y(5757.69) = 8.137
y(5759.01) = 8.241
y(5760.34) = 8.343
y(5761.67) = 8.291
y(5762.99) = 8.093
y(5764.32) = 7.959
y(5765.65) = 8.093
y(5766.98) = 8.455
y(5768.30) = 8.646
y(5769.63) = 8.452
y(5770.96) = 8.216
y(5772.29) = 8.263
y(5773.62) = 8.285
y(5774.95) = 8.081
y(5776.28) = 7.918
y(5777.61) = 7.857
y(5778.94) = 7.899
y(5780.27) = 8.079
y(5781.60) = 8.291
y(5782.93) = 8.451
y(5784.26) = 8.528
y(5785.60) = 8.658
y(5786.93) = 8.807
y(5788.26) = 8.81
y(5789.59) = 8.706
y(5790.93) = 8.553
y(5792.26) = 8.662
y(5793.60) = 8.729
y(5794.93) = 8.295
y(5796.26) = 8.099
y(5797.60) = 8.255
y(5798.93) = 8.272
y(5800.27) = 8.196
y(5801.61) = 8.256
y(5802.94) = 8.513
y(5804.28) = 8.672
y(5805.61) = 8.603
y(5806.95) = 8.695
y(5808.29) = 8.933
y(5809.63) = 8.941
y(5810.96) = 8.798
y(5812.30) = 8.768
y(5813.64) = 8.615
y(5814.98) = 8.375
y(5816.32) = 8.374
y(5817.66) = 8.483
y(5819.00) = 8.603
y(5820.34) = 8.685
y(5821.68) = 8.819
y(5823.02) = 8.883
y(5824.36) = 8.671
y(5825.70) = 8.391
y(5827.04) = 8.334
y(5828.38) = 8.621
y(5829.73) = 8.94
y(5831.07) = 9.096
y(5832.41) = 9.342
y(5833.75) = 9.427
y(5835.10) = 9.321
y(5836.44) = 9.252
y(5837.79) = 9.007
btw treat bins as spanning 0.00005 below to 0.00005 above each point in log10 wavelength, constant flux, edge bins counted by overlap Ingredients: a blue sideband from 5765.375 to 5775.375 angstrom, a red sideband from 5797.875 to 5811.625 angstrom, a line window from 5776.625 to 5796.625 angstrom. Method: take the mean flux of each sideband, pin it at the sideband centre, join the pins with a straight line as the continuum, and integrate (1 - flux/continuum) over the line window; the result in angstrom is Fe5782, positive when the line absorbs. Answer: 0.1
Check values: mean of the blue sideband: 8.33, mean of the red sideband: 8.58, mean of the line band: 8.43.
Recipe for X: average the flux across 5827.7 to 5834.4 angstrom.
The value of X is 9.09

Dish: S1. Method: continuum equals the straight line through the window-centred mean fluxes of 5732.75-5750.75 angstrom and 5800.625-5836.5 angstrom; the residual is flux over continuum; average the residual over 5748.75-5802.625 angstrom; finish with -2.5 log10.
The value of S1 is 0.07 mag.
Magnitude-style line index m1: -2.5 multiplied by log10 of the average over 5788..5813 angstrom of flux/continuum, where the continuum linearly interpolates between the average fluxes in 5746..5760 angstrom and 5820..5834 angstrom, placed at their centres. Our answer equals 0.011 mag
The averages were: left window 8.34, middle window 8.56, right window 8.83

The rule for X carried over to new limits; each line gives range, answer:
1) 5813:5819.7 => 8.49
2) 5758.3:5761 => 8.3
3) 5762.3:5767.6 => 8.15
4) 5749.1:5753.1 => 8.32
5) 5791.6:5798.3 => 8.41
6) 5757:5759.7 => 8.18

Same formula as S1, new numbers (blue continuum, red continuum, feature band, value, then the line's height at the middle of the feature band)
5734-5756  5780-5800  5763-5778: 0.05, 8.6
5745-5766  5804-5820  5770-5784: 0.04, 8.45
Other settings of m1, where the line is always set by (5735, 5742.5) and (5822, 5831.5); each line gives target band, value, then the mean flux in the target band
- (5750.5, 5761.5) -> 0.10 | 8.09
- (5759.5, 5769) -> 0.07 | 8.27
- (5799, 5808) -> 0.03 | 8.49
